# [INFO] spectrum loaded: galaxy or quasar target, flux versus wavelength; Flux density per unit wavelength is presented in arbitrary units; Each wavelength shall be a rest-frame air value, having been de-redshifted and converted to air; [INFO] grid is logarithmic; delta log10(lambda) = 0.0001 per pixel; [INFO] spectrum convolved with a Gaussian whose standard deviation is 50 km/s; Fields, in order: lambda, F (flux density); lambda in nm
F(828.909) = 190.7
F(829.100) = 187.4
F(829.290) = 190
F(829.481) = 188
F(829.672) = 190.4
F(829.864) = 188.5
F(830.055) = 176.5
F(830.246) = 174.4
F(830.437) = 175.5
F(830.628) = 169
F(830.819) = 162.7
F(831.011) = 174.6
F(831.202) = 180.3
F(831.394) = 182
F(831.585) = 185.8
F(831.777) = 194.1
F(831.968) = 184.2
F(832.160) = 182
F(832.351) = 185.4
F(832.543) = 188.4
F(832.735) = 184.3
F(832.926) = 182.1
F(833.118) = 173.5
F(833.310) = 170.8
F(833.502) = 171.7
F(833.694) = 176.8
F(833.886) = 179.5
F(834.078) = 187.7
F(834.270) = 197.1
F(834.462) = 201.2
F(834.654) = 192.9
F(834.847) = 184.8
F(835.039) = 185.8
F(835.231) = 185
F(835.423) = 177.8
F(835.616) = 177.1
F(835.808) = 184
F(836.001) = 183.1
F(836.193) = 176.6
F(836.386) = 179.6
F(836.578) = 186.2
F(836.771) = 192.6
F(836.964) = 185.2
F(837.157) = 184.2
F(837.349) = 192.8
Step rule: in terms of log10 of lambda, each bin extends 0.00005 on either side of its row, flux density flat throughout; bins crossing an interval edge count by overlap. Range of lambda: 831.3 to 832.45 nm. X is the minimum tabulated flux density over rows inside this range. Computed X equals 182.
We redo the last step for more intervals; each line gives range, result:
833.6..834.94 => 176.8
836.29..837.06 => 179.6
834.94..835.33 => 185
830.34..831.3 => 162.7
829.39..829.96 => 188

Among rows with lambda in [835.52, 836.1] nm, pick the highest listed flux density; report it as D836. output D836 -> 184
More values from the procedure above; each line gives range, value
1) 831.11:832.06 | 194.1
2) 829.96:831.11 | 176.5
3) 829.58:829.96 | 190.4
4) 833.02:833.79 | 176.8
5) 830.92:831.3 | 180.3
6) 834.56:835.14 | 192.9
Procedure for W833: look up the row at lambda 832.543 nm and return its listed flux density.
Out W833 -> 188.4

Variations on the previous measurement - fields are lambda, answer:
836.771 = 192.6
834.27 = 197.1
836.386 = 179.6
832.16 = 182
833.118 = 173.5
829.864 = 188.5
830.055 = 176.5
